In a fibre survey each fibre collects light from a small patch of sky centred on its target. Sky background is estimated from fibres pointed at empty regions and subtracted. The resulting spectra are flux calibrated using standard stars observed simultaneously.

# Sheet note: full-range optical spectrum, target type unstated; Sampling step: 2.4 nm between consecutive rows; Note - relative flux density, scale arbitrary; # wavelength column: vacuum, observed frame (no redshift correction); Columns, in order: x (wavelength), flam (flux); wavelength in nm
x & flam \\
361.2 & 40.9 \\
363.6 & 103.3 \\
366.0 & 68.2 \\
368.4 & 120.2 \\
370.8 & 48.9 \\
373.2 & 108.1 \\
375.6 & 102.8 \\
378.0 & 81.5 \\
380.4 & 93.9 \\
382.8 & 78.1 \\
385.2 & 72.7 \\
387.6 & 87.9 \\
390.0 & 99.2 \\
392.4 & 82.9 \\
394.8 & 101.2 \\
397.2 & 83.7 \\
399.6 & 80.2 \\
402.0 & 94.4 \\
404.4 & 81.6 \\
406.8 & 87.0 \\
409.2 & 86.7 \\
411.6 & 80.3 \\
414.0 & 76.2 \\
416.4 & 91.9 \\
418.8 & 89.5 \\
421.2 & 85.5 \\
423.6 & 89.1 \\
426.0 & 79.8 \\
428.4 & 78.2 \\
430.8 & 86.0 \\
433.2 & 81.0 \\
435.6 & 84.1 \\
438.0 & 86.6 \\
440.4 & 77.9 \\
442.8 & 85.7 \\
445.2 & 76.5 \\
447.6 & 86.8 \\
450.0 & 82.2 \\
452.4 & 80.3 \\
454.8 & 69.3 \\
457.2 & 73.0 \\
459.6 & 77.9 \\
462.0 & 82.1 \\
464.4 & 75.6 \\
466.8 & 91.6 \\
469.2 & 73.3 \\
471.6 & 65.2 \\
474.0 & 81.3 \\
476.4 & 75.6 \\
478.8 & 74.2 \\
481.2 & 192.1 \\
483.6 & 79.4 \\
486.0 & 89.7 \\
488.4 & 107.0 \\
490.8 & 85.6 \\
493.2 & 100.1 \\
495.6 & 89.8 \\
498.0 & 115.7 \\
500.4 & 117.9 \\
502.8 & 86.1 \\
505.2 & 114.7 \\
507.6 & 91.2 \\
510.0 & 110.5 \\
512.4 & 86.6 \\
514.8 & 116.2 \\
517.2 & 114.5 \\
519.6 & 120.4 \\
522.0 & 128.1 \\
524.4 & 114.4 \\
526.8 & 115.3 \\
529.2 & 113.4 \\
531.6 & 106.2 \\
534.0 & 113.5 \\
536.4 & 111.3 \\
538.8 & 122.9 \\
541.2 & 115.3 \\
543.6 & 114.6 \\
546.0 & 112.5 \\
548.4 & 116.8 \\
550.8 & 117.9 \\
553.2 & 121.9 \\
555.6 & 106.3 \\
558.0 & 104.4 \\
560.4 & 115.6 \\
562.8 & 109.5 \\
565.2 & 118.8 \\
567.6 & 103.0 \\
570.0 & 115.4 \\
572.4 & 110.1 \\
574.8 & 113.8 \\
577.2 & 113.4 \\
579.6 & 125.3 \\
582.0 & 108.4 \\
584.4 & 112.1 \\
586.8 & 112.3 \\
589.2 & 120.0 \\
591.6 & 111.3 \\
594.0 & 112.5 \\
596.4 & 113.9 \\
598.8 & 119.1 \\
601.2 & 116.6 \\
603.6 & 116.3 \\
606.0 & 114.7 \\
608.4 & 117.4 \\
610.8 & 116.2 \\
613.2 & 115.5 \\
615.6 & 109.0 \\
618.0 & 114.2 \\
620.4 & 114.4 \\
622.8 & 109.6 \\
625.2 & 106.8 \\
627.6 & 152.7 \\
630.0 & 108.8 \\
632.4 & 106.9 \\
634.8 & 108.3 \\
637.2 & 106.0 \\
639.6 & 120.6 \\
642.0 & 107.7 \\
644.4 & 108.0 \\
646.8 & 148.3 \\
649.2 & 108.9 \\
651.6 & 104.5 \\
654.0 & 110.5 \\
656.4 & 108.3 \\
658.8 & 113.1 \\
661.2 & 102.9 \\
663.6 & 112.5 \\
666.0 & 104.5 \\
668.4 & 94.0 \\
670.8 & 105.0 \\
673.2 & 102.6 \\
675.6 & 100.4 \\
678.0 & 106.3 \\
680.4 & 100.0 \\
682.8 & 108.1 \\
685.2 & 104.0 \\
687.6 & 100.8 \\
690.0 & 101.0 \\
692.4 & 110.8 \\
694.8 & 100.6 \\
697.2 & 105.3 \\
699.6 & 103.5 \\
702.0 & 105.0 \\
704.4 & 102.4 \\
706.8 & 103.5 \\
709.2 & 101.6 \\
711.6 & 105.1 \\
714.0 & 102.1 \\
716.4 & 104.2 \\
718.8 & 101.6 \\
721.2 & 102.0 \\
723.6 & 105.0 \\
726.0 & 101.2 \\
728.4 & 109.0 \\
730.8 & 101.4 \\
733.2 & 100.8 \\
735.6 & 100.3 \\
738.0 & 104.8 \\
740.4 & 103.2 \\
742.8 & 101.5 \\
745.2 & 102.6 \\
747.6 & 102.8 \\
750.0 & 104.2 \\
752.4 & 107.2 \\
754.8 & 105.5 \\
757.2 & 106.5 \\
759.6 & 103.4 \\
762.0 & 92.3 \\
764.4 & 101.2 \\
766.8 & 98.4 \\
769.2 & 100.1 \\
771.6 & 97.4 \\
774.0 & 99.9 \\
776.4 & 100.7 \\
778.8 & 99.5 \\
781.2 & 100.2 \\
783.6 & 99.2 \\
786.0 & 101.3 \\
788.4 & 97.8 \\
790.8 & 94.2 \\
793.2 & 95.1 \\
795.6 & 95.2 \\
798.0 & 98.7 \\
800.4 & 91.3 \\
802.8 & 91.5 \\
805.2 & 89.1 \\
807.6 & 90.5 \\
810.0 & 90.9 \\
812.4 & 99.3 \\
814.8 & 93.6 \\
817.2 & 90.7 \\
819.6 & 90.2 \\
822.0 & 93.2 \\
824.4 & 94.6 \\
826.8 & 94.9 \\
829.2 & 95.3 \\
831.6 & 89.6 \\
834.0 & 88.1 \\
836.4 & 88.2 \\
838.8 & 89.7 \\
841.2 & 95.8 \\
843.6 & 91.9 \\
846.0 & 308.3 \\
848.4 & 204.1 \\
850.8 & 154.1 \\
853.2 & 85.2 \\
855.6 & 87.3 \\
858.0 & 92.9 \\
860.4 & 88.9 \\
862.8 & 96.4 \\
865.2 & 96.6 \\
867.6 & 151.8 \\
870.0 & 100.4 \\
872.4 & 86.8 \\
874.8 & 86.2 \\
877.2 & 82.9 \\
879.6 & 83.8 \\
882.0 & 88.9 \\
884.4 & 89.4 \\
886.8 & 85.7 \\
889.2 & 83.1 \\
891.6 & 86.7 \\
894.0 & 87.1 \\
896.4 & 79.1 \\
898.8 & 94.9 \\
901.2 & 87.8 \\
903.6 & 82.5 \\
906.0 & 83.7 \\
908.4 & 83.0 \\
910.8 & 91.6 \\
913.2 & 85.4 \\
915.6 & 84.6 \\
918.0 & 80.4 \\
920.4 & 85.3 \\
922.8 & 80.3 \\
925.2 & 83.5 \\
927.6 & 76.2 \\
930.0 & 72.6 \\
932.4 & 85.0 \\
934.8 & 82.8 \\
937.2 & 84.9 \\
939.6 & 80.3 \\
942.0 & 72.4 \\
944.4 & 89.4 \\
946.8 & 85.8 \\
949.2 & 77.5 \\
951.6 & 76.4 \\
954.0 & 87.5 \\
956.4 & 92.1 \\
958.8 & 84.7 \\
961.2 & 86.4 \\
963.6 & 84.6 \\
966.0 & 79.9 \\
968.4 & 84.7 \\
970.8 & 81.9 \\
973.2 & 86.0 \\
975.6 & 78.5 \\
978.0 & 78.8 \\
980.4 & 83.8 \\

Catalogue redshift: 0.29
